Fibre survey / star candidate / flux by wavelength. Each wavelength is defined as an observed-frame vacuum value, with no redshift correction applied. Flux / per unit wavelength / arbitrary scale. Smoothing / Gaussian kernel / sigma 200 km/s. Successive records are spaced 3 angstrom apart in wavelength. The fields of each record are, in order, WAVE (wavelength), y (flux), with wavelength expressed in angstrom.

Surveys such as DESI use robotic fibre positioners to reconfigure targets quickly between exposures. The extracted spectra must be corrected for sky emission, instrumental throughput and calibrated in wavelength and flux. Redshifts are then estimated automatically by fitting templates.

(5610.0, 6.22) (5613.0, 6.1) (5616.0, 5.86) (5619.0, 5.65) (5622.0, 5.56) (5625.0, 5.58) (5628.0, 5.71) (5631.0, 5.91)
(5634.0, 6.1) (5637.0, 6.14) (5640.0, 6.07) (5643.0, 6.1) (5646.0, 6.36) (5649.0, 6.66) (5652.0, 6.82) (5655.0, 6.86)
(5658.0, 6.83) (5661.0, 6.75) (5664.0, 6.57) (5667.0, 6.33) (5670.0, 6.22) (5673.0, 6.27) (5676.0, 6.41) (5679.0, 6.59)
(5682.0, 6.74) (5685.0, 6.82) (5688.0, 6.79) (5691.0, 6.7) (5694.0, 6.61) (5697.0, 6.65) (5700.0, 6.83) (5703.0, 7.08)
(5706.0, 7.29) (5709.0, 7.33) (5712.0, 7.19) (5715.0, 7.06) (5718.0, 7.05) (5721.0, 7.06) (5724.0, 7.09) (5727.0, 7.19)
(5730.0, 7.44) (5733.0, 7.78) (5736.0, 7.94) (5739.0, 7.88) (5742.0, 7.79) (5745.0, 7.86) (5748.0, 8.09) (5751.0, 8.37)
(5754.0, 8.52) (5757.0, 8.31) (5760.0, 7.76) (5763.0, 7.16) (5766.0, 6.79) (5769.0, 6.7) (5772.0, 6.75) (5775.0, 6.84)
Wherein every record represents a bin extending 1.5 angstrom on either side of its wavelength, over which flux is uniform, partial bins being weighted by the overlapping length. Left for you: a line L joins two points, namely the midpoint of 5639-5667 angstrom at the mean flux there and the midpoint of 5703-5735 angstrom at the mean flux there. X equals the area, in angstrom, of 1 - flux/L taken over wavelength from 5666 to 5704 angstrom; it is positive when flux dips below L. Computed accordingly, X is 1.5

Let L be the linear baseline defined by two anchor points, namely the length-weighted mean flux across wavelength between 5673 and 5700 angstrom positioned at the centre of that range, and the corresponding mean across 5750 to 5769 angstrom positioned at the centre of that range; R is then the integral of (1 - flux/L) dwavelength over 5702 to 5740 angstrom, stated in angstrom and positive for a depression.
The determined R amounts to -0.9 angstrom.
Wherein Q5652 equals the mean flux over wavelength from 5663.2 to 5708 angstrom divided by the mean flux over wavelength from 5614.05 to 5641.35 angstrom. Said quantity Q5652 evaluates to 1.14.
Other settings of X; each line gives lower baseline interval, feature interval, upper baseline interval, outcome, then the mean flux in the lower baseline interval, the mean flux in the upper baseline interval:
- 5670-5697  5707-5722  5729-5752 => 0.3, 6.6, 7.89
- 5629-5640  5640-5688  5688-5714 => -0.8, 6.04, 6.95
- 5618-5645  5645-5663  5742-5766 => -1.3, 5.88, 7.92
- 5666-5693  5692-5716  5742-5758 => 0.4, 6.55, 8.19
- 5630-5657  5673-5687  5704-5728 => 0.3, 6.35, 7.16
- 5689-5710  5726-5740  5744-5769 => -0.4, 6.91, 7.79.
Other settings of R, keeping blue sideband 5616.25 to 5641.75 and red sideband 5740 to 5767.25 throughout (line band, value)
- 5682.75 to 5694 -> 0.1 angstrom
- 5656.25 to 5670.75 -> -0.4 angstrom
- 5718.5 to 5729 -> 0.4 angstrom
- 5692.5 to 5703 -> 0.3 angstrom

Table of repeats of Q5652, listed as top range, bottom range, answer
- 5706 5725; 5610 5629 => 1.24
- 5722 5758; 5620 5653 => 1.29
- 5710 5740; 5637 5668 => 1.13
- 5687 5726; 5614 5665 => 1.13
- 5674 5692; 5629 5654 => 1.06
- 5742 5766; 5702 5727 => 1.11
